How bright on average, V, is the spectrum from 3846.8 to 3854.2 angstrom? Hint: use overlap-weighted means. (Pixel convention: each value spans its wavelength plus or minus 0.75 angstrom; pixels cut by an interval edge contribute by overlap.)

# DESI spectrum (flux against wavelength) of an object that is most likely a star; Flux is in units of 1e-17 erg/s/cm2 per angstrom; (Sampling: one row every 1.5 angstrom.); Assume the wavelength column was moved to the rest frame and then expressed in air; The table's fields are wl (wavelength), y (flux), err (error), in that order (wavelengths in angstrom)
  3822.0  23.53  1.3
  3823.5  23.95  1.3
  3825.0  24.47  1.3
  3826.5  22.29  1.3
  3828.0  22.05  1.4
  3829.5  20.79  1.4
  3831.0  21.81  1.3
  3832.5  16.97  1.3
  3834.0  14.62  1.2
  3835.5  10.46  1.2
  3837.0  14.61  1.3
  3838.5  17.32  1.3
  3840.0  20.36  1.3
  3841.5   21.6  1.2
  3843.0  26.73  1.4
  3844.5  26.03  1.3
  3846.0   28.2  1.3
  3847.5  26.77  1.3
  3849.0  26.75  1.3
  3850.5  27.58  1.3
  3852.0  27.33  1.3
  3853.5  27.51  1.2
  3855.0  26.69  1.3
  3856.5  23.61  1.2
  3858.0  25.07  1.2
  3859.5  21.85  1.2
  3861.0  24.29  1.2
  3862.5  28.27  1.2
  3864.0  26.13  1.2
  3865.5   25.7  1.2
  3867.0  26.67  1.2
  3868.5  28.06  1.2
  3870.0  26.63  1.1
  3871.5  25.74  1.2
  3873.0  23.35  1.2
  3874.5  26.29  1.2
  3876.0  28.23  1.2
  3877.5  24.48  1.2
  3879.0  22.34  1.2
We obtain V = 27.2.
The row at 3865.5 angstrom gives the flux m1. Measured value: 25.7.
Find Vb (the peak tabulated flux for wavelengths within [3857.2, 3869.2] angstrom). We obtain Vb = 28.27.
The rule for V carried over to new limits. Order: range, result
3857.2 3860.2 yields 23.5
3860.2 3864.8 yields 26.2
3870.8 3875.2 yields 25.1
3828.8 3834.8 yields 18.5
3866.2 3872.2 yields 26.8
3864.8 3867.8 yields 26.2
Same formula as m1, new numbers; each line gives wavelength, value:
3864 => 26.13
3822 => 23.53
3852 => 27.33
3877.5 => 24.48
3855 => 26.69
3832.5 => 16.97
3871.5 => 25.74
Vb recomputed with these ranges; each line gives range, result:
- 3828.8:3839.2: 21.81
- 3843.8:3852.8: 28.2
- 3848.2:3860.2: 27.58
